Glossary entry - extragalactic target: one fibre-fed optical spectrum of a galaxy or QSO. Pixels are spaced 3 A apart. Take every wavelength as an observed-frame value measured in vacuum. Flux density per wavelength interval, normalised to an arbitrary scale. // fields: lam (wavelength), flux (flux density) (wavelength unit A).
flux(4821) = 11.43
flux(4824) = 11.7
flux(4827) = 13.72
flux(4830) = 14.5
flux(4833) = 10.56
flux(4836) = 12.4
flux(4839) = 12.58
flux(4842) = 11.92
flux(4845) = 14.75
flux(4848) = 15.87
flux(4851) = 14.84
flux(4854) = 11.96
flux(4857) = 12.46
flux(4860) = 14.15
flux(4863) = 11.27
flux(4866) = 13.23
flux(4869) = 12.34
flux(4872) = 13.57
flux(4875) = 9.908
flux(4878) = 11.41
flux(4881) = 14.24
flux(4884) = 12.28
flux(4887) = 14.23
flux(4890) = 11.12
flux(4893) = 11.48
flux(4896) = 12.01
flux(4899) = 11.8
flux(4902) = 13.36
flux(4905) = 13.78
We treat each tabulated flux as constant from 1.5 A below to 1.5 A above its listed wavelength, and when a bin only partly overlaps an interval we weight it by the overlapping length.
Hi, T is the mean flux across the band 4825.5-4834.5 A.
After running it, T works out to 12.9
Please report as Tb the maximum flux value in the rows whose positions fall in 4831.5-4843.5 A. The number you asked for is 12.58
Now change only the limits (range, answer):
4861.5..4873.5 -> 13.57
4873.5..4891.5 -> 14.24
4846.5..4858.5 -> 15.87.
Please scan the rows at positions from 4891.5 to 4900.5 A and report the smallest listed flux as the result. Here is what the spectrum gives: 11.48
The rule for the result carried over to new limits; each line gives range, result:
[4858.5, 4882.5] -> 9.908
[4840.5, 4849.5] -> 11.92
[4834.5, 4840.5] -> 12.4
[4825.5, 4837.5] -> 10.56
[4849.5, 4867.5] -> 11.27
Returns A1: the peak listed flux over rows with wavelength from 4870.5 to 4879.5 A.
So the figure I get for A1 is 13.57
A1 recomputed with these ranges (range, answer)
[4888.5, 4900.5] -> 12.01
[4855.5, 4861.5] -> 14.15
